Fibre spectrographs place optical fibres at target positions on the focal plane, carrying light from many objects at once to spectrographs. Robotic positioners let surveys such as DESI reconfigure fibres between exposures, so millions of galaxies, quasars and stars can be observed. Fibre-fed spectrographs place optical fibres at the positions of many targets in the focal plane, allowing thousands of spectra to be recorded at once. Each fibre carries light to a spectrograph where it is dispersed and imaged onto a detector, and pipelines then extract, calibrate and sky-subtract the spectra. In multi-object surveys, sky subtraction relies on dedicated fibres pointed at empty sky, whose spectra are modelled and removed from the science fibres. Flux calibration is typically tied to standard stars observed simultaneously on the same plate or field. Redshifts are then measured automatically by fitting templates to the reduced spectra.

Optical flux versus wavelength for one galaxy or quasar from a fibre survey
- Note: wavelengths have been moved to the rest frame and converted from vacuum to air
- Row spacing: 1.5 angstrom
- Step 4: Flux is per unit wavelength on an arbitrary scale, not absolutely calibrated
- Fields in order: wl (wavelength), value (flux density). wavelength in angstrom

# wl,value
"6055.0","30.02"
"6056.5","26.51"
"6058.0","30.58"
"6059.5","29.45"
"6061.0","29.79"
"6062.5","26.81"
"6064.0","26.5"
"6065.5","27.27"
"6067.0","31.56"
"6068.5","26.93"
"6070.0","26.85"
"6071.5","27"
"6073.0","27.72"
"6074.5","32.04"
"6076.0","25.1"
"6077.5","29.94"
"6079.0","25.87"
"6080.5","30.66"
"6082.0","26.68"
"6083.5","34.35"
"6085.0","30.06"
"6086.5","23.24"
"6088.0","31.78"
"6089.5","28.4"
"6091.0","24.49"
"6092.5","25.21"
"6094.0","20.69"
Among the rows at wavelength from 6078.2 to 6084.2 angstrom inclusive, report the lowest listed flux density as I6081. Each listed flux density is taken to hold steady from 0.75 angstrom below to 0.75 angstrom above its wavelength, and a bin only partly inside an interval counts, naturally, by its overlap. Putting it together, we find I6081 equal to 25.87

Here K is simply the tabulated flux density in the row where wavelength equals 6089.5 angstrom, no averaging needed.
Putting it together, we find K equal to 28.4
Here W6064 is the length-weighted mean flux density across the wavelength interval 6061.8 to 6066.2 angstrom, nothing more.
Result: 26.9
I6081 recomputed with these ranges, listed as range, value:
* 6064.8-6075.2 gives 26.85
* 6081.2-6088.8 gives 23.24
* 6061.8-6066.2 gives 26.5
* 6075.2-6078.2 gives 25.1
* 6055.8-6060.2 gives 26.51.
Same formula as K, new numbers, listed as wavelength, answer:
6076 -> 25.1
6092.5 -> 25.21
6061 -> 29.79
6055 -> 30.02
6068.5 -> 26.93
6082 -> 26.68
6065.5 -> 27.27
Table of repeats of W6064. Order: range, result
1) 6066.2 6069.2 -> 29.3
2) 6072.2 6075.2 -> 29.8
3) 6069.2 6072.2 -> 26.9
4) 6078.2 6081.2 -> 28.3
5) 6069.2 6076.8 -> 27.8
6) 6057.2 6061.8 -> 29.9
